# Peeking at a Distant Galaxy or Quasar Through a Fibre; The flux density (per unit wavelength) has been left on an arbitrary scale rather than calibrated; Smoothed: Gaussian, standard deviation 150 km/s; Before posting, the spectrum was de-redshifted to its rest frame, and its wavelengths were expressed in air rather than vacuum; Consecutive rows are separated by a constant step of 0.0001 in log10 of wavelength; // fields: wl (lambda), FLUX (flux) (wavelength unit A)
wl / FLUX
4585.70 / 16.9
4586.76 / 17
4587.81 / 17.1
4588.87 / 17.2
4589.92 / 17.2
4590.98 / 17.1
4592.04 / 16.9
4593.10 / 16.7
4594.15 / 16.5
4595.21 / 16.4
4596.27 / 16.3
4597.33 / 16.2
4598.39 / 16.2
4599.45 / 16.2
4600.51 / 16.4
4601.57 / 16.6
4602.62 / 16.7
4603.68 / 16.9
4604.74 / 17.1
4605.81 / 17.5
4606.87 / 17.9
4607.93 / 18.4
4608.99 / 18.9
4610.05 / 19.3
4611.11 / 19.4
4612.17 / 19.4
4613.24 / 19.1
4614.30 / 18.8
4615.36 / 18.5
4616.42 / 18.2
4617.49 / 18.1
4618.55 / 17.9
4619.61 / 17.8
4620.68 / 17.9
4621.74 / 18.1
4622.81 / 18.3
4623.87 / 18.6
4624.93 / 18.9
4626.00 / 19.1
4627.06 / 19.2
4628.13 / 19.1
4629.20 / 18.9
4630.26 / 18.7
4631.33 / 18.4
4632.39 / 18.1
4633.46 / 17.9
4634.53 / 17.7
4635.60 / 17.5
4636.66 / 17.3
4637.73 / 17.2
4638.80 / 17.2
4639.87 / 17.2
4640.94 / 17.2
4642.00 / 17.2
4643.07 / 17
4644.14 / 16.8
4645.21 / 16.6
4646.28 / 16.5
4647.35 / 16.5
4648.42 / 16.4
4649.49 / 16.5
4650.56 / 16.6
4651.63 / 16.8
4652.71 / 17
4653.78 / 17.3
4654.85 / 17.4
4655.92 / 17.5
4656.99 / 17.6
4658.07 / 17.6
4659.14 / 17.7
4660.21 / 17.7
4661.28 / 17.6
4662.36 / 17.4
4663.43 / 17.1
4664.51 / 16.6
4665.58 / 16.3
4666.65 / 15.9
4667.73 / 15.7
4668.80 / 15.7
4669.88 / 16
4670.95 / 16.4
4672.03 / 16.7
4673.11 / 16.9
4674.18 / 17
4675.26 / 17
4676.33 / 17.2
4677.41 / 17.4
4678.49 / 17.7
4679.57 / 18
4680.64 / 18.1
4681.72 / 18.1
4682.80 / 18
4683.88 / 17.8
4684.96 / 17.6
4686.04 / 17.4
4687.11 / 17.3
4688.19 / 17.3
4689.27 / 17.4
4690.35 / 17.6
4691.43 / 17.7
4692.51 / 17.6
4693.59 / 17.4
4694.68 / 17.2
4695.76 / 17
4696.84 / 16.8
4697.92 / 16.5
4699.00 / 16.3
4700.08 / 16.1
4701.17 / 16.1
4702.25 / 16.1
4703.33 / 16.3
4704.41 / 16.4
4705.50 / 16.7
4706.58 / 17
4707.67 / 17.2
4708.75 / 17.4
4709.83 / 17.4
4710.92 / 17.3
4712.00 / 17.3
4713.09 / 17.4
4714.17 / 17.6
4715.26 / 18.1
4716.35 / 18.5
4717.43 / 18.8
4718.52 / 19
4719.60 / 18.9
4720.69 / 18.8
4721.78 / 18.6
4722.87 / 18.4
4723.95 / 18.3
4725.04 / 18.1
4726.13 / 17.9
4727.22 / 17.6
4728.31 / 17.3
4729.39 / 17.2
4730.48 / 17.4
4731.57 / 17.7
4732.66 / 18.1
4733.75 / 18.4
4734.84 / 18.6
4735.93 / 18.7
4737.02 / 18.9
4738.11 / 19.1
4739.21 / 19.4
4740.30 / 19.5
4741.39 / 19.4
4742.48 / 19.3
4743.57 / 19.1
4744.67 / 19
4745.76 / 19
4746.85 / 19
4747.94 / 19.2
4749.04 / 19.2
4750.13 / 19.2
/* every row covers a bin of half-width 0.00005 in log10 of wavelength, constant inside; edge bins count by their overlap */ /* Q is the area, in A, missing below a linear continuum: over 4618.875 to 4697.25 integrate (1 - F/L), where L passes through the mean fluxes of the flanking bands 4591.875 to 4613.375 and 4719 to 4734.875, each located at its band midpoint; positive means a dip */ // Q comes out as 1.2 A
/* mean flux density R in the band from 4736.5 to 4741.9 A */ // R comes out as 19.2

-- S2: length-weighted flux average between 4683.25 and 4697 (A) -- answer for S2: 17.4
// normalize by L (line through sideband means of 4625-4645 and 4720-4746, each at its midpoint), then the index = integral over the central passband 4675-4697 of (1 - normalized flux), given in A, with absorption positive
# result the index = 0.8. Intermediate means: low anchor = 17.9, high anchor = 18.5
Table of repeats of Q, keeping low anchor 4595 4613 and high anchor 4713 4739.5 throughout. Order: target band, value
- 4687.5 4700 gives 0.6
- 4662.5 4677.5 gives 1.1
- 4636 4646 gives 0.4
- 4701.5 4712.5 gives 0.8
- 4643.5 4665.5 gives 0.9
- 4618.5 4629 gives -0.6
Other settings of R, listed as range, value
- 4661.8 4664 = 17.2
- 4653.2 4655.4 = 17.4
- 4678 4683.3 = 18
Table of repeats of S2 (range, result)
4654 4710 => 17.1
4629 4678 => 17.1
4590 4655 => 17.6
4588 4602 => 16.6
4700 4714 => 16.9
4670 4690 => 17.4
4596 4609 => 17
